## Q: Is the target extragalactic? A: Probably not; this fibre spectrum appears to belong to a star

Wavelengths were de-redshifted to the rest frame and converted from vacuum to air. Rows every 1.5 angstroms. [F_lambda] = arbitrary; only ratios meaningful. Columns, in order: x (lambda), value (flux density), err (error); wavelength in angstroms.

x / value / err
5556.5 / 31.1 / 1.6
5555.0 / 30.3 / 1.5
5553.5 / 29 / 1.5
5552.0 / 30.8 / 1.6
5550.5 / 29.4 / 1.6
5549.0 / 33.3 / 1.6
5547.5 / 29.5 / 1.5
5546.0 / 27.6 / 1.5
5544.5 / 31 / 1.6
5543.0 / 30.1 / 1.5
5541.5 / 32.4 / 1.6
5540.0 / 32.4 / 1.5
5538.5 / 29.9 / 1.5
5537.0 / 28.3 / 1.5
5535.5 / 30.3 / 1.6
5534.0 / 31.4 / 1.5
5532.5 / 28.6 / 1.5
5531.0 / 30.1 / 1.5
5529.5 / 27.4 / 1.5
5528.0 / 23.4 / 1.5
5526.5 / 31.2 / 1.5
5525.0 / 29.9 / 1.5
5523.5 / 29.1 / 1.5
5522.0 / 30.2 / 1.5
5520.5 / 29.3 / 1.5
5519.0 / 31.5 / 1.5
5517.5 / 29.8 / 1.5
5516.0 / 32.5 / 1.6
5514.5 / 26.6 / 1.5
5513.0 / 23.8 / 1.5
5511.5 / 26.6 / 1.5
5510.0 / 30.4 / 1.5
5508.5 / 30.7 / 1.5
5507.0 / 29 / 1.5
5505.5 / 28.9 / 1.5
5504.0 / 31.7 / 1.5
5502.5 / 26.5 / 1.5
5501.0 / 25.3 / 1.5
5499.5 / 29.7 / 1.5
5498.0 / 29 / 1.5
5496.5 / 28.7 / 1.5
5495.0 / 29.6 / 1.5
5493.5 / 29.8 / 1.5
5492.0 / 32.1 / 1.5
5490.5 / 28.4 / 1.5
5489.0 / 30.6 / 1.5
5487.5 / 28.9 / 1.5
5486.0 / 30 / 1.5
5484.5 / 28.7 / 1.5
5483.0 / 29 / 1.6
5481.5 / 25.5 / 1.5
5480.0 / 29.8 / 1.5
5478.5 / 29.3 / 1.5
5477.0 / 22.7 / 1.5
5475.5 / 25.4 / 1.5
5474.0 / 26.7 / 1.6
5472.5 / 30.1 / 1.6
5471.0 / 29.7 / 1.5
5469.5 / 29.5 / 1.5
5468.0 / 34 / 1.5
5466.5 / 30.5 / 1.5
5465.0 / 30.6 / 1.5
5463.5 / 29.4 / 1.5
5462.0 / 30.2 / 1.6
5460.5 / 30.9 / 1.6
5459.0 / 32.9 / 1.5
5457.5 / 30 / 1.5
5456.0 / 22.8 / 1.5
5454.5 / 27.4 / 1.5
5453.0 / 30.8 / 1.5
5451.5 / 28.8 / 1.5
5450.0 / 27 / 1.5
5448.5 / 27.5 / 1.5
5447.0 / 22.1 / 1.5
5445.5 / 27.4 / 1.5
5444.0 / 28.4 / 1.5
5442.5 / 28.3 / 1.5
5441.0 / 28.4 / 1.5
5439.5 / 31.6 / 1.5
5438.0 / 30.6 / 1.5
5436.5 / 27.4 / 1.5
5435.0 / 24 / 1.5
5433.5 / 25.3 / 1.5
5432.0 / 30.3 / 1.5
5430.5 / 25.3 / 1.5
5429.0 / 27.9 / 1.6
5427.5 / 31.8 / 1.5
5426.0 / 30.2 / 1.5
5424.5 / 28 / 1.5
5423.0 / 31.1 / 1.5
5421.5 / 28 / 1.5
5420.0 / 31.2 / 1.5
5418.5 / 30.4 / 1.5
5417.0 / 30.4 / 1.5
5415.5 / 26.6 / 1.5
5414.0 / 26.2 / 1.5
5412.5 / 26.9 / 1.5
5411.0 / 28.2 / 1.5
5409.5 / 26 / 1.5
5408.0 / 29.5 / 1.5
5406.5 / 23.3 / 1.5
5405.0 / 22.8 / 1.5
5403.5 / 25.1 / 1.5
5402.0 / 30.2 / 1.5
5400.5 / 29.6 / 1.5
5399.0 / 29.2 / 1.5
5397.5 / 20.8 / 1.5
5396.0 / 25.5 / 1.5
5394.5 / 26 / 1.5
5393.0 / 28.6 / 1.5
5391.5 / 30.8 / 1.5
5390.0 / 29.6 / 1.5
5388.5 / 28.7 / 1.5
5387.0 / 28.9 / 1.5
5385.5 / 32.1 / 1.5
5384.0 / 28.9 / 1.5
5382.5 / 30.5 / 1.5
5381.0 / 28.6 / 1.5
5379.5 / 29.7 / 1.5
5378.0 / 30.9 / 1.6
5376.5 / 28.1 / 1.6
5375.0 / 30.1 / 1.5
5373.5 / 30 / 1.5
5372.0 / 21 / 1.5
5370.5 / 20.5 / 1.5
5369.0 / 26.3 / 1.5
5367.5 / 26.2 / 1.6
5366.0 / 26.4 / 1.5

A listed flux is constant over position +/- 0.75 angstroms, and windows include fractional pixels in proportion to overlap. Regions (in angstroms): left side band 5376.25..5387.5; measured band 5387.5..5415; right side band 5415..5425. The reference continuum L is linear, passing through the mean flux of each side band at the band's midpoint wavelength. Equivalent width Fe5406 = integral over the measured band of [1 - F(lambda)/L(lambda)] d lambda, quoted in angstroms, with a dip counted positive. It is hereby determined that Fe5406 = 2.4 angstroms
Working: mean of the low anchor 29.8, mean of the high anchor 29.5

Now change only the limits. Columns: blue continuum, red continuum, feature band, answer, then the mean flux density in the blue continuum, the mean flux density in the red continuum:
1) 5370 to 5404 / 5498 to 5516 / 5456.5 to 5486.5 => -1.0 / 28.1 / 28.3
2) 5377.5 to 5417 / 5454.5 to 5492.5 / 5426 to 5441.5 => 0.0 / 27.8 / 29.1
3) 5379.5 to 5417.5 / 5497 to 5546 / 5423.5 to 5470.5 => -0.6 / 27.7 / 29.3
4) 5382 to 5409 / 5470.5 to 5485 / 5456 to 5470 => -1.4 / 27.7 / 27.6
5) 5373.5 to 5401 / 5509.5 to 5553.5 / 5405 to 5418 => 0.9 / 28.7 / 29.5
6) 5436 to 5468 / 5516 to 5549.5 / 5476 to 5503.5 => 0.7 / 28.8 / 29.9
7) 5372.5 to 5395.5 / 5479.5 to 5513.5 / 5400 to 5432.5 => 1.2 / 29.3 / 28.8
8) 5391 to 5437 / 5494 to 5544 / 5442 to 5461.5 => 0.1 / 27.6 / 29.2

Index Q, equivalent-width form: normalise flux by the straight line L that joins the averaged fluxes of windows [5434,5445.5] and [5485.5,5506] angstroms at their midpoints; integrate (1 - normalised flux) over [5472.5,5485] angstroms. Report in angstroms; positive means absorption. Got 0.7 angstroms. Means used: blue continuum 28.3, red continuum 29.2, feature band 27.3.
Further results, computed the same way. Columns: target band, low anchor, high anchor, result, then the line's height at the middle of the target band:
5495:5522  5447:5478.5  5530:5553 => 0.7 angstroms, 29.6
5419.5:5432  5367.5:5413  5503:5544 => -0.5 angstroms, 28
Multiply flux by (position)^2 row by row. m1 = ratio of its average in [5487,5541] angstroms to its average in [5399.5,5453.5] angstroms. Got 1.1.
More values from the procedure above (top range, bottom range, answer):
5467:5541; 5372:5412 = 1.08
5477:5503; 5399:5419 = 1.08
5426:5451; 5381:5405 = 1.00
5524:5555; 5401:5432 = 1.11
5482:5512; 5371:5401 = 1.07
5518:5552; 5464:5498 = 1.05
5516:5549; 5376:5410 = 1.12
